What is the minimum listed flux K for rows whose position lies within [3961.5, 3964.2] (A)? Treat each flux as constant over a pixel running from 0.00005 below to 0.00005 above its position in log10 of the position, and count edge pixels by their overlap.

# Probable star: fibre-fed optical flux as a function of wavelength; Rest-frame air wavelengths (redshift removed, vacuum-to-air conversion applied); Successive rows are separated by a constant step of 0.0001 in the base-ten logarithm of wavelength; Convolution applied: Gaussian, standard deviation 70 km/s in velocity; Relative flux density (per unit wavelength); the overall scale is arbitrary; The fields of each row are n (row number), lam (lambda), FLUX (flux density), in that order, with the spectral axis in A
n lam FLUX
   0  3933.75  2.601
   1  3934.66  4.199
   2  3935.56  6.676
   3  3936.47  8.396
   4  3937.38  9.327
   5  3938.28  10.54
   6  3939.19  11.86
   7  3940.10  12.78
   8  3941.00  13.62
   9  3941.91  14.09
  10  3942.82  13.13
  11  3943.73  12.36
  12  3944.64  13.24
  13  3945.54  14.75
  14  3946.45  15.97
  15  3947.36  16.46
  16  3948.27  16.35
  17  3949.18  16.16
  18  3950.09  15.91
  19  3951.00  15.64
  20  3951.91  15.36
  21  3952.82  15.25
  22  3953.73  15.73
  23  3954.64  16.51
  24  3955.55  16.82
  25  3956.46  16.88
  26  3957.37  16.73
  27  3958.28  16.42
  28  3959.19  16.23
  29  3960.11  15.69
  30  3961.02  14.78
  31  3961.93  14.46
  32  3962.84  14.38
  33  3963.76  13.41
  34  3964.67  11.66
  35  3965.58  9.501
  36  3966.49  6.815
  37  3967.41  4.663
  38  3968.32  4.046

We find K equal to 13.41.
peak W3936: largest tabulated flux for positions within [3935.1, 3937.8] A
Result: 9.327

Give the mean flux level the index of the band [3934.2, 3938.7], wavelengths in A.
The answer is 7.81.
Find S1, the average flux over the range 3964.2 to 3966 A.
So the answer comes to 10.7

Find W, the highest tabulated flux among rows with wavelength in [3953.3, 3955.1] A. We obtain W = 16.51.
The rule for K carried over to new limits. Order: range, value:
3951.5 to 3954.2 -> 15.25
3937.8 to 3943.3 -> 10.54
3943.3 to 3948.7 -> 12.36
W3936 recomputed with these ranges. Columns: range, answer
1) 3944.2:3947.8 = 16.46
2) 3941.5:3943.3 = 14.09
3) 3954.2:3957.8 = 16.88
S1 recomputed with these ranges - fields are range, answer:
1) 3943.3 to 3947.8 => 14.6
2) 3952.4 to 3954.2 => 15.5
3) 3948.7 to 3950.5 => 16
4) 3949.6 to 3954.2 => 15.6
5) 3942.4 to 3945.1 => 12.9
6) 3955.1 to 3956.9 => 16.9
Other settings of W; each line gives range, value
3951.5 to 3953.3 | 15.36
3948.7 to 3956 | 16.82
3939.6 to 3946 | 14.75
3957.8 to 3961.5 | 16.42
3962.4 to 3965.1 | 14.38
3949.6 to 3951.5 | 15.91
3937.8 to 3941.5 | 13.62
